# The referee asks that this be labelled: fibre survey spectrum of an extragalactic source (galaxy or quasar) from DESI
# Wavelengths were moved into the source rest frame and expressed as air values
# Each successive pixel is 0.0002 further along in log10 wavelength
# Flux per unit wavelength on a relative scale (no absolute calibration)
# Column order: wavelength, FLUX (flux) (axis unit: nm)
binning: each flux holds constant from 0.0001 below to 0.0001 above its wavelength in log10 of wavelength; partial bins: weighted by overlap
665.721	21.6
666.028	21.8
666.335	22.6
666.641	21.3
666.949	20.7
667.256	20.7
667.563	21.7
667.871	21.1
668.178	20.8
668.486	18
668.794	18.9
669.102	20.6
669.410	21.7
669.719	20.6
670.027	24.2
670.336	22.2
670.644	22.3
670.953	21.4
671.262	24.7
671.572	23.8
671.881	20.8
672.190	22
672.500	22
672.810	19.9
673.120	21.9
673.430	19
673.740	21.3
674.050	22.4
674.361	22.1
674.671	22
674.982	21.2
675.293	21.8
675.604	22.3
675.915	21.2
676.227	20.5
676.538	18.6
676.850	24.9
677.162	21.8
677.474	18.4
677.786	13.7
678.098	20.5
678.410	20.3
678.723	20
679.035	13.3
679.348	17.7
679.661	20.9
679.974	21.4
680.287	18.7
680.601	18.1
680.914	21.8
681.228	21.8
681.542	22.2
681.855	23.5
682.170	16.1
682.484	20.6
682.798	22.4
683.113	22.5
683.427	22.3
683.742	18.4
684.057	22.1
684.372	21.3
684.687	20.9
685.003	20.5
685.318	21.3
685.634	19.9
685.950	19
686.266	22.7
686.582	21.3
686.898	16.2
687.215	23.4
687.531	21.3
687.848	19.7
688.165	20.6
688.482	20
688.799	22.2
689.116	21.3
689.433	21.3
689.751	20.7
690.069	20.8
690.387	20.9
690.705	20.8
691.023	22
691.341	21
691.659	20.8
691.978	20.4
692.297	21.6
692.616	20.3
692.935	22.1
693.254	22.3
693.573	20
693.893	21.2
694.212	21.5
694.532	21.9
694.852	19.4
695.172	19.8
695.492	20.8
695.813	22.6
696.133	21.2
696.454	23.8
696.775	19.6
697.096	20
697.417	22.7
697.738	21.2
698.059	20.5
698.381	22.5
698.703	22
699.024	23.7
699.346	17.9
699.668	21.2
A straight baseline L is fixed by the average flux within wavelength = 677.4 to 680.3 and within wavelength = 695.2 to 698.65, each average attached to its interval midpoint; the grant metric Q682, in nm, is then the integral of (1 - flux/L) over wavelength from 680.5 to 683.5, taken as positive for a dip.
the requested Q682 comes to -0.34 nm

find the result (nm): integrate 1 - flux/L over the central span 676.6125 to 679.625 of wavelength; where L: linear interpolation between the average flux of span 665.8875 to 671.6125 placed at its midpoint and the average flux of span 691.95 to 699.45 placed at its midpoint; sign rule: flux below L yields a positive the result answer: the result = 0.34 nm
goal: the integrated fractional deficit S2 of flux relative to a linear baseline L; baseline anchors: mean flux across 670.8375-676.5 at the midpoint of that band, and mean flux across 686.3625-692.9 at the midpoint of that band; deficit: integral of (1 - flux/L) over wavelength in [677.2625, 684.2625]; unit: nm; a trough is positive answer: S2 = 0.46 nm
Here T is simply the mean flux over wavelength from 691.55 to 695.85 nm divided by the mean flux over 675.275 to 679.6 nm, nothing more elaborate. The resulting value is 1.07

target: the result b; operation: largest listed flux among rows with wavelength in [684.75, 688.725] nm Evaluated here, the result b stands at 23.4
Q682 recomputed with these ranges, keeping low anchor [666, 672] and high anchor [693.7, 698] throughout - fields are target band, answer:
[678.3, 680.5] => 0.26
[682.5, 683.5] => -0.04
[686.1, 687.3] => 0.03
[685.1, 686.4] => 0.04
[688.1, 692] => 0.04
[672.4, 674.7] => 0.02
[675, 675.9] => -0.02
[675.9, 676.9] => 0.02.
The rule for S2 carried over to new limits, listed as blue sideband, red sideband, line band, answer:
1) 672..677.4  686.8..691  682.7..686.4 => -0.014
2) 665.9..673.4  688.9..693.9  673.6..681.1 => 0.394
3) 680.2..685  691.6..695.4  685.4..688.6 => 0.070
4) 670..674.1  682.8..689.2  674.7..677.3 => 0.007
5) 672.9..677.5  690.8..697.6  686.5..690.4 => 0.093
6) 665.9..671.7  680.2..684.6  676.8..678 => 0.105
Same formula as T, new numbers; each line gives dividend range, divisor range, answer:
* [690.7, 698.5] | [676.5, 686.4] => 1.05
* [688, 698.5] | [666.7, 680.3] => 1.02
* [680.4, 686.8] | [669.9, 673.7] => 0.95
